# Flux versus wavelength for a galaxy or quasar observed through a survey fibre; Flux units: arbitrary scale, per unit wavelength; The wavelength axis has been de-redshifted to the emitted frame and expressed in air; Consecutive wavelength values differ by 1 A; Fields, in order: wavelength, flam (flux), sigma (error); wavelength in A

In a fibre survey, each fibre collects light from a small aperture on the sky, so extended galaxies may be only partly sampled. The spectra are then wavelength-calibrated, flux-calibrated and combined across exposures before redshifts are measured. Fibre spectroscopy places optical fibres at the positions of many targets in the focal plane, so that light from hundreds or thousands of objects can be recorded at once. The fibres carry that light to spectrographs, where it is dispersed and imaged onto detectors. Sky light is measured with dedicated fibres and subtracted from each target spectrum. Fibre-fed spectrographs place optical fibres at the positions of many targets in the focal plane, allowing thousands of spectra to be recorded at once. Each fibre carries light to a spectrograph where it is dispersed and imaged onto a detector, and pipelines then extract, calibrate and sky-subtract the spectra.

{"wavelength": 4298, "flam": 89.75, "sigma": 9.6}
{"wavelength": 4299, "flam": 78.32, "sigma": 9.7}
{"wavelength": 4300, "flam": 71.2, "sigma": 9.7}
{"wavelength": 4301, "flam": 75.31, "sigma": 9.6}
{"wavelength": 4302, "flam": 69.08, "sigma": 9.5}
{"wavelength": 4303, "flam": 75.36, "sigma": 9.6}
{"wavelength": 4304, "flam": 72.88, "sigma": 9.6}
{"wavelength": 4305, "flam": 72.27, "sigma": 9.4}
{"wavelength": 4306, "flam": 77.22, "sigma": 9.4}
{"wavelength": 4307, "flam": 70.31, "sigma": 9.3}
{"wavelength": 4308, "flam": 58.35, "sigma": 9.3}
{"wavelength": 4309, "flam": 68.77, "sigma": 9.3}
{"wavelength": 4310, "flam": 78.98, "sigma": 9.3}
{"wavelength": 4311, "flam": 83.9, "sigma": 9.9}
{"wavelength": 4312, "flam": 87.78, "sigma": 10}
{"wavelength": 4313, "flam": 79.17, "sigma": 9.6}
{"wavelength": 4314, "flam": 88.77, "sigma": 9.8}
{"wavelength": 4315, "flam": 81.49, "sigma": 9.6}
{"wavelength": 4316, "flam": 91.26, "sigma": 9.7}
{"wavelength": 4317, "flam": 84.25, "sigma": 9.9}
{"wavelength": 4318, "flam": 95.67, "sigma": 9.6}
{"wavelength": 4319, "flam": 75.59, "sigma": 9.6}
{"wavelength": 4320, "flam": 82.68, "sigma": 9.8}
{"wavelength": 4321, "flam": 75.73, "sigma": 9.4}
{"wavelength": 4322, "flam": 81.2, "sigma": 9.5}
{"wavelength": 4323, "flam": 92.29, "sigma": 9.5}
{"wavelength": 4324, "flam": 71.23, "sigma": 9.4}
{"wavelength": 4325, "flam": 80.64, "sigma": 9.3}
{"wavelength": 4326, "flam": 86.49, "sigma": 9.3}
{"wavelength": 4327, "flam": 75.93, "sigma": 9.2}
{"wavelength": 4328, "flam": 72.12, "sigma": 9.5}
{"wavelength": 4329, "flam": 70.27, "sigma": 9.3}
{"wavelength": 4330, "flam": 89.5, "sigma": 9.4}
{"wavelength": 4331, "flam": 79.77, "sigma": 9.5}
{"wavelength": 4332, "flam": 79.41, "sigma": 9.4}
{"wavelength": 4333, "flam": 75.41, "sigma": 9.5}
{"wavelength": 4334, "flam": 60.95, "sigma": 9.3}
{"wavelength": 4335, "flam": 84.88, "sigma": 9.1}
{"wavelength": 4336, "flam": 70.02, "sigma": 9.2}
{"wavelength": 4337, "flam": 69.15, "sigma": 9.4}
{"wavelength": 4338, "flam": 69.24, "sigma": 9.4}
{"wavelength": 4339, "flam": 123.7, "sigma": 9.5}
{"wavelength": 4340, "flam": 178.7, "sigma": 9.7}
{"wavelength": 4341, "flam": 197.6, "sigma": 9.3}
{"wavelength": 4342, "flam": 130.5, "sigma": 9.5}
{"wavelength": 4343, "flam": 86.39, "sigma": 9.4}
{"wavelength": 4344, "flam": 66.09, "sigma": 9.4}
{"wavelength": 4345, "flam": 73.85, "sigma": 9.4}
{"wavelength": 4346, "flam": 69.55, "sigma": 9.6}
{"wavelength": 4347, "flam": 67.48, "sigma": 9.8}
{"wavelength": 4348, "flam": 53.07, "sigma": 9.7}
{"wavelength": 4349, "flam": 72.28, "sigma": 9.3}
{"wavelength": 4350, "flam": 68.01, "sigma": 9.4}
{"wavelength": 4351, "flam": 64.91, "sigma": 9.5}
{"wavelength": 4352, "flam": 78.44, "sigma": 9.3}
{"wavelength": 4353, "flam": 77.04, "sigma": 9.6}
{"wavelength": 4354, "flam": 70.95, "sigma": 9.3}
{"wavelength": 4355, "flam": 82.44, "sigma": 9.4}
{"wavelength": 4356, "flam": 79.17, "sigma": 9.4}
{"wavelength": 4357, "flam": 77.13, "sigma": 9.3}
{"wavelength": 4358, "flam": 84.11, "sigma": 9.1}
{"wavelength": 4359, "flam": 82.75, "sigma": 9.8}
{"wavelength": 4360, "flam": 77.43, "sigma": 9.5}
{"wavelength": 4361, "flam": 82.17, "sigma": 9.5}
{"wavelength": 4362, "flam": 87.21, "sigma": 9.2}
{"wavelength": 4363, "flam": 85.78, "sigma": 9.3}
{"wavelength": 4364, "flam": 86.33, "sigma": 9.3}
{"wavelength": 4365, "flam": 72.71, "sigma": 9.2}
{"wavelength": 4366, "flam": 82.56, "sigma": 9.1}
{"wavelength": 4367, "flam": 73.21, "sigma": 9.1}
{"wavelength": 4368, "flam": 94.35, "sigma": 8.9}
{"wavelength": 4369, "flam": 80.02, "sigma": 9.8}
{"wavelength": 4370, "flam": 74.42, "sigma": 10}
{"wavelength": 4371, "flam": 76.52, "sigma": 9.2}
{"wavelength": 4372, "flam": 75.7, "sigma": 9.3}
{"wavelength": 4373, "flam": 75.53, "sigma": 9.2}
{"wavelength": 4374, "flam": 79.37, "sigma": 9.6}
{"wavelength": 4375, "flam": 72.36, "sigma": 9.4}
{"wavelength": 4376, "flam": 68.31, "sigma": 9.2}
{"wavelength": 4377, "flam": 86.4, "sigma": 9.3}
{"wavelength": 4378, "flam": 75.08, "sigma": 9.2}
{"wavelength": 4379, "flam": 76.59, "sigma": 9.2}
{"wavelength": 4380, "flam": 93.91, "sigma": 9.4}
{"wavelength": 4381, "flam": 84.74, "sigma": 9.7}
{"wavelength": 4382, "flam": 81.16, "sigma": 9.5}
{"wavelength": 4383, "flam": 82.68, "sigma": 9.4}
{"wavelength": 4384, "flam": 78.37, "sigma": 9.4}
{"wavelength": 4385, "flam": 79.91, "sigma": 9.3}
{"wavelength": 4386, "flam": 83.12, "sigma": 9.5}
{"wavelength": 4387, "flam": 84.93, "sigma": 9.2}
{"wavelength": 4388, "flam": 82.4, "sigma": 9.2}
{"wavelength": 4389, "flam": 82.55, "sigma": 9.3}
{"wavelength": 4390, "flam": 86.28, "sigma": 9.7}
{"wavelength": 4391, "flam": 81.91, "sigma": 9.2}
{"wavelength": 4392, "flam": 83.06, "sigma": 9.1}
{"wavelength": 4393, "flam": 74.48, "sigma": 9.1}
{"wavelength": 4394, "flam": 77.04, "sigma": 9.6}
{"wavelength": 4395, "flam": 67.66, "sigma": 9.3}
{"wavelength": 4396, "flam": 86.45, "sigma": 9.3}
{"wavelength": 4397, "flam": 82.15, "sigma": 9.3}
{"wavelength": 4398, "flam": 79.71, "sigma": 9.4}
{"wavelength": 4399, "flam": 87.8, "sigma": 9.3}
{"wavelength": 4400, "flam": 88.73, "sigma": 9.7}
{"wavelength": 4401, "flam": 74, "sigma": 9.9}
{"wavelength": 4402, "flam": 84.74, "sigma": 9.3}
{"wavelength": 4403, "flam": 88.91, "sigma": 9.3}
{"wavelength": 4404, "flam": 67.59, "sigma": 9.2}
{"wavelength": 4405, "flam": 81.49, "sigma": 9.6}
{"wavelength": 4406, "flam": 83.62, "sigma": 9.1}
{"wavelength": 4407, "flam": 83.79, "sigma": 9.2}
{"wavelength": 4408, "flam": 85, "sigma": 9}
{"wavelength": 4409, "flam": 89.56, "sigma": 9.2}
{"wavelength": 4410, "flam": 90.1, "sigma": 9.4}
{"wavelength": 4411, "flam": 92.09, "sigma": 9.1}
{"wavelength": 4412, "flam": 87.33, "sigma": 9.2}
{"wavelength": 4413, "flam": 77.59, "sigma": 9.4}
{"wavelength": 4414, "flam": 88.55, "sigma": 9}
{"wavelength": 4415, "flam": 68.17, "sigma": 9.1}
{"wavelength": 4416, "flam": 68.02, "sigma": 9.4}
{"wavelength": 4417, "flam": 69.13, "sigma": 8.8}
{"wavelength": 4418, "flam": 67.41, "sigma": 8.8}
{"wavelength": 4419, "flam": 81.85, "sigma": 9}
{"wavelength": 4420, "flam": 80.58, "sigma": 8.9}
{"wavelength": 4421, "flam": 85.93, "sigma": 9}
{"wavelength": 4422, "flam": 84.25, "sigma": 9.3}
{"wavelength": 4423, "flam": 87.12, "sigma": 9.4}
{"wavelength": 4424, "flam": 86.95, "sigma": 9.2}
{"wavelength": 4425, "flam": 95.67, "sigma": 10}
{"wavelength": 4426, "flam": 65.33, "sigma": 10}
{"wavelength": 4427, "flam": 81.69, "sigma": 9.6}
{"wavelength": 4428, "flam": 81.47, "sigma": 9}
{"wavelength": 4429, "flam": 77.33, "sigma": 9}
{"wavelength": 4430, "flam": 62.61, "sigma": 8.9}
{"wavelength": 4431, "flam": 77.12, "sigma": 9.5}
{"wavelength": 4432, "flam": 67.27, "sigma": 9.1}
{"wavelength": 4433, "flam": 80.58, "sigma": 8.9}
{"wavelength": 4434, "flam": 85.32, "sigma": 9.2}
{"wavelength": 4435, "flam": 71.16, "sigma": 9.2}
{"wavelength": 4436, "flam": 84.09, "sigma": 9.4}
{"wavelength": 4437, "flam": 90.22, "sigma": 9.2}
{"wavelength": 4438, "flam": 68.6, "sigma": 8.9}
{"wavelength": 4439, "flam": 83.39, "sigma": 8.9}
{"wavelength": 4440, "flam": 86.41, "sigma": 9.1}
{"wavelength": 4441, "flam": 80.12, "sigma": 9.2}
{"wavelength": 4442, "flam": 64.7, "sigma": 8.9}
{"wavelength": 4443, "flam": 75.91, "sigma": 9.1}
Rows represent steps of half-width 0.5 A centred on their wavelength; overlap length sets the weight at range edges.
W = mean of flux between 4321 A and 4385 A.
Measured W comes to 82.4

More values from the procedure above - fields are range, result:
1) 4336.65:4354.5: 90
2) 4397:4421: 81.2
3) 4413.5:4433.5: 77.9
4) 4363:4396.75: 80.1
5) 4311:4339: 80.5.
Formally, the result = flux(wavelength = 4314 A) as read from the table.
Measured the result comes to 88.77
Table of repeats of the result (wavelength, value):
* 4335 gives 84.88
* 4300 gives 71.2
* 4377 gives 86.4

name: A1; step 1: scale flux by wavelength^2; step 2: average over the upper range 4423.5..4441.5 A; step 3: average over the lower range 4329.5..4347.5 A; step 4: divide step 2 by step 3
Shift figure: 0.89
